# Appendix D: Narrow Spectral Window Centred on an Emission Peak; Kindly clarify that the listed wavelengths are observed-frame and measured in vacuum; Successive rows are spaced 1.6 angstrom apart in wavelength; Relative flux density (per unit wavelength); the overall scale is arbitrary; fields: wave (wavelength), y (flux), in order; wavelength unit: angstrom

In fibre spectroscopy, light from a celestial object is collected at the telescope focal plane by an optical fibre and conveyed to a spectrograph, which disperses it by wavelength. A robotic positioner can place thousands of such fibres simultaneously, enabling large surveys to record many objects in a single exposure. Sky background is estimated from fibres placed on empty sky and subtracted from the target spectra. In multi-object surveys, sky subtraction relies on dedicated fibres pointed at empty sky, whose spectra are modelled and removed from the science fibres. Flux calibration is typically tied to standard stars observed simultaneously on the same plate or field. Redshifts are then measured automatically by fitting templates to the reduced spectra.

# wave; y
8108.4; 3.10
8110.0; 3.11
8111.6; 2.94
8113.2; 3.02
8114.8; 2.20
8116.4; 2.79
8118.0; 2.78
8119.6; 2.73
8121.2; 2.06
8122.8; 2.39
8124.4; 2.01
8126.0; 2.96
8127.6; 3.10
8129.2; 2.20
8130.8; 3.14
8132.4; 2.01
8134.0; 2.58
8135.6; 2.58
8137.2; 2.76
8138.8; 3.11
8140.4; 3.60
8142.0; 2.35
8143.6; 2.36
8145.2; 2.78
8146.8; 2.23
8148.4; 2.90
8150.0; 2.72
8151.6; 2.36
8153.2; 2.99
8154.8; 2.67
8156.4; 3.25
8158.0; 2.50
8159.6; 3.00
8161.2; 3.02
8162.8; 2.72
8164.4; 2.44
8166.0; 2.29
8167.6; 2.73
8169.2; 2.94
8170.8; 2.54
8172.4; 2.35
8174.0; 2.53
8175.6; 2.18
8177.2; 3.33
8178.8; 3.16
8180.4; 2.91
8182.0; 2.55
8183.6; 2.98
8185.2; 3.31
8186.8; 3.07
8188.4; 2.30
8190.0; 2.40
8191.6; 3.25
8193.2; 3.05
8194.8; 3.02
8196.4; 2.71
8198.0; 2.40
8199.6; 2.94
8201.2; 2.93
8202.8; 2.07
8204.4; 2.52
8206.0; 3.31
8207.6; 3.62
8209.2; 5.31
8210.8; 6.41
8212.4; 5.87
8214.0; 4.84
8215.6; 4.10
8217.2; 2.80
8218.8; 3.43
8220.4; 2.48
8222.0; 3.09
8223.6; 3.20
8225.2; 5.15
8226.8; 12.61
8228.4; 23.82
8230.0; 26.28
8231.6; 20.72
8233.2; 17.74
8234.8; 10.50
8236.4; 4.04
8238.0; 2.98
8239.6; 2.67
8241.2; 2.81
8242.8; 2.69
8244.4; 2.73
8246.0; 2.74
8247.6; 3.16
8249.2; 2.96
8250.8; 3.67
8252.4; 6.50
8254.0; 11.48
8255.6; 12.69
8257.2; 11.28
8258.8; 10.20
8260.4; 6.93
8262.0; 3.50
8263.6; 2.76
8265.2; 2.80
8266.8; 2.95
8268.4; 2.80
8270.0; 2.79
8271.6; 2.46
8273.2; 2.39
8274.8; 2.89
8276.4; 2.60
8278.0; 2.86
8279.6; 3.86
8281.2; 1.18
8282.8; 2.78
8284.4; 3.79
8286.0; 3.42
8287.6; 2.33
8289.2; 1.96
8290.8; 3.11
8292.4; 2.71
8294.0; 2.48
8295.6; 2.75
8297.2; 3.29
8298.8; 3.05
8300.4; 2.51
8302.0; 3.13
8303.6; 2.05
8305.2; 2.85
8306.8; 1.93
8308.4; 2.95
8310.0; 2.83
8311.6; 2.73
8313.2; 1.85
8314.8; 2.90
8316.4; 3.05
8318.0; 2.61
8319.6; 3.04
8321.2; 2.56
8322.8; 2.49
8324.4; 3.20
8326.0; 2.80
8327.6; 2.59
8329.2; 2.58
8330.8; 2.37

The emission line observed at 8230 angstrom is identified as H-alpha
